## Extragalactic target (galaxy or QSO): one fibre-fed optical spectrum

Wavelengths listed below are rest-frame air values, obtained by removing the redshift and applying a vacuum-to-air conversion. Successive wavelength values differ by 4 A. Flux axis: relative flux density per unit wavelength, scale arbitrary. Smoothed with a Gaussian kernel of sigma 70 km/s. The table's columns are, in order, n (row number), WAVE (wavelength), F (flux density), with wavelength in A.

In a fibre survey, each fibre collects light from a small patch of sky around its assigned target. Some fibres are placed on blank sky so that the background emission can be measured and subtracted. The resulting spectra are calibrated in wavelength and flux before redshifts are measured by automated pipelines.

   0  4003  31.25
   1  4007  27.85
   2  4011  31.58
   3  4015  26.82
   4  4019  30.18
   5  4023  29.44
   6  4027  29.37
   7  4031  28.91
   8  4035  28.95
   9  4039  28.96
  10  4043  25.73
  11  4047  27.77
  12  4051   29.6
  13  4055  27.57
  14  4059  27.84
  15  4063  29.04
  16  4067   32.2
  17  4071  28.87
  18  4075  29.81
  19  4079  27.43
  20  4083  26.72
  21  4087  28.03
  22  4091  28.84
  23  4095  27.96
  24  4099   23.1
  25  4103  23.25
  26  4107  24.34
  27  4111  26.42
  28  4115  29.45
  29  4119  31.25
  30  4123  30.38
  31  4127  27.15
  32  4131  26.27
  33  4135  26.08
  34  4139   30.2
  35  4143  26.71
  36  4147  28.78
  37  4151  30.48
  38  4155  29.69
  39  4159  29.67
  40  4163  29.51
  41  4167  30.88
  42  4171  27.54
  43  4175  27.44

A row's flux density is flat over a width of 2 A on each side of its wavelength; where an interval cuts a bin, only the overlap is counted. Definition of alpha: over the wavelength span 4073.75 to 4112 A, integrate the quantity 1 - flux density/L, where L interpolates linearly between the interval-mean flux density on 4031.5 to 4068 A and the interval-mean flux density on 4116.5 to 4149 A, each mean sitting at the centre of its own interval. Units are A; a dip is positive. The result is 2.6 A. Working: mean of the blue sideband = 28.5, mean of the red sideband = 28.4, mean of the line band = 26.5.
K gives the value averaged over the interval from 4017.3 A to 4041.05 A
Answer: 29.3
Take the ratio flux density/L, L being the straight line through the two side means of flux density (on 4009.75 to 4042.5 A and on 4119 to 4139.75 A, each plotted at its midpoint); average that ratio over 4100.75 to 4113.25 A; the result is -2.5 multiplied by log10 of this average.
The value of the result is 0.15 mag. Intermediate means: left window 29.1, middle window 24.7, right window 28.2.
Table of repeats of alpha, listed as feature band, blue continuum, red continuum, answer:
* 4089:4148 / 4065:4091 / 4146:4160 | 4.0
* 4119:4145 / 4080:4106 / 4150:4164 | 0.3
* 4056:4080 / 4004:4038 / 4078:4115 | -1.5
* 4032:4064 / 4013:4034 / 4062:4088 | 0.8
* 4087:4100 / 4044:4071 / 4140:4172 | 0.8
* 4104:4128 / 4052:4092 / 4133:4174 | 0.7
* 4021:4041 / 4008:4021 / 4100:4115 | -0.3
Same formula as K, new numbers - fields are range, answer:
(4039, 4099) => 28.2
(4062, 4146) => 27.8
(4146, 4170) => 29.8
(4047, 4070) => 29.1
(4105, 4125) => 28.4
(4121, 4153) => 28.3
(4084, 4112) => 26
